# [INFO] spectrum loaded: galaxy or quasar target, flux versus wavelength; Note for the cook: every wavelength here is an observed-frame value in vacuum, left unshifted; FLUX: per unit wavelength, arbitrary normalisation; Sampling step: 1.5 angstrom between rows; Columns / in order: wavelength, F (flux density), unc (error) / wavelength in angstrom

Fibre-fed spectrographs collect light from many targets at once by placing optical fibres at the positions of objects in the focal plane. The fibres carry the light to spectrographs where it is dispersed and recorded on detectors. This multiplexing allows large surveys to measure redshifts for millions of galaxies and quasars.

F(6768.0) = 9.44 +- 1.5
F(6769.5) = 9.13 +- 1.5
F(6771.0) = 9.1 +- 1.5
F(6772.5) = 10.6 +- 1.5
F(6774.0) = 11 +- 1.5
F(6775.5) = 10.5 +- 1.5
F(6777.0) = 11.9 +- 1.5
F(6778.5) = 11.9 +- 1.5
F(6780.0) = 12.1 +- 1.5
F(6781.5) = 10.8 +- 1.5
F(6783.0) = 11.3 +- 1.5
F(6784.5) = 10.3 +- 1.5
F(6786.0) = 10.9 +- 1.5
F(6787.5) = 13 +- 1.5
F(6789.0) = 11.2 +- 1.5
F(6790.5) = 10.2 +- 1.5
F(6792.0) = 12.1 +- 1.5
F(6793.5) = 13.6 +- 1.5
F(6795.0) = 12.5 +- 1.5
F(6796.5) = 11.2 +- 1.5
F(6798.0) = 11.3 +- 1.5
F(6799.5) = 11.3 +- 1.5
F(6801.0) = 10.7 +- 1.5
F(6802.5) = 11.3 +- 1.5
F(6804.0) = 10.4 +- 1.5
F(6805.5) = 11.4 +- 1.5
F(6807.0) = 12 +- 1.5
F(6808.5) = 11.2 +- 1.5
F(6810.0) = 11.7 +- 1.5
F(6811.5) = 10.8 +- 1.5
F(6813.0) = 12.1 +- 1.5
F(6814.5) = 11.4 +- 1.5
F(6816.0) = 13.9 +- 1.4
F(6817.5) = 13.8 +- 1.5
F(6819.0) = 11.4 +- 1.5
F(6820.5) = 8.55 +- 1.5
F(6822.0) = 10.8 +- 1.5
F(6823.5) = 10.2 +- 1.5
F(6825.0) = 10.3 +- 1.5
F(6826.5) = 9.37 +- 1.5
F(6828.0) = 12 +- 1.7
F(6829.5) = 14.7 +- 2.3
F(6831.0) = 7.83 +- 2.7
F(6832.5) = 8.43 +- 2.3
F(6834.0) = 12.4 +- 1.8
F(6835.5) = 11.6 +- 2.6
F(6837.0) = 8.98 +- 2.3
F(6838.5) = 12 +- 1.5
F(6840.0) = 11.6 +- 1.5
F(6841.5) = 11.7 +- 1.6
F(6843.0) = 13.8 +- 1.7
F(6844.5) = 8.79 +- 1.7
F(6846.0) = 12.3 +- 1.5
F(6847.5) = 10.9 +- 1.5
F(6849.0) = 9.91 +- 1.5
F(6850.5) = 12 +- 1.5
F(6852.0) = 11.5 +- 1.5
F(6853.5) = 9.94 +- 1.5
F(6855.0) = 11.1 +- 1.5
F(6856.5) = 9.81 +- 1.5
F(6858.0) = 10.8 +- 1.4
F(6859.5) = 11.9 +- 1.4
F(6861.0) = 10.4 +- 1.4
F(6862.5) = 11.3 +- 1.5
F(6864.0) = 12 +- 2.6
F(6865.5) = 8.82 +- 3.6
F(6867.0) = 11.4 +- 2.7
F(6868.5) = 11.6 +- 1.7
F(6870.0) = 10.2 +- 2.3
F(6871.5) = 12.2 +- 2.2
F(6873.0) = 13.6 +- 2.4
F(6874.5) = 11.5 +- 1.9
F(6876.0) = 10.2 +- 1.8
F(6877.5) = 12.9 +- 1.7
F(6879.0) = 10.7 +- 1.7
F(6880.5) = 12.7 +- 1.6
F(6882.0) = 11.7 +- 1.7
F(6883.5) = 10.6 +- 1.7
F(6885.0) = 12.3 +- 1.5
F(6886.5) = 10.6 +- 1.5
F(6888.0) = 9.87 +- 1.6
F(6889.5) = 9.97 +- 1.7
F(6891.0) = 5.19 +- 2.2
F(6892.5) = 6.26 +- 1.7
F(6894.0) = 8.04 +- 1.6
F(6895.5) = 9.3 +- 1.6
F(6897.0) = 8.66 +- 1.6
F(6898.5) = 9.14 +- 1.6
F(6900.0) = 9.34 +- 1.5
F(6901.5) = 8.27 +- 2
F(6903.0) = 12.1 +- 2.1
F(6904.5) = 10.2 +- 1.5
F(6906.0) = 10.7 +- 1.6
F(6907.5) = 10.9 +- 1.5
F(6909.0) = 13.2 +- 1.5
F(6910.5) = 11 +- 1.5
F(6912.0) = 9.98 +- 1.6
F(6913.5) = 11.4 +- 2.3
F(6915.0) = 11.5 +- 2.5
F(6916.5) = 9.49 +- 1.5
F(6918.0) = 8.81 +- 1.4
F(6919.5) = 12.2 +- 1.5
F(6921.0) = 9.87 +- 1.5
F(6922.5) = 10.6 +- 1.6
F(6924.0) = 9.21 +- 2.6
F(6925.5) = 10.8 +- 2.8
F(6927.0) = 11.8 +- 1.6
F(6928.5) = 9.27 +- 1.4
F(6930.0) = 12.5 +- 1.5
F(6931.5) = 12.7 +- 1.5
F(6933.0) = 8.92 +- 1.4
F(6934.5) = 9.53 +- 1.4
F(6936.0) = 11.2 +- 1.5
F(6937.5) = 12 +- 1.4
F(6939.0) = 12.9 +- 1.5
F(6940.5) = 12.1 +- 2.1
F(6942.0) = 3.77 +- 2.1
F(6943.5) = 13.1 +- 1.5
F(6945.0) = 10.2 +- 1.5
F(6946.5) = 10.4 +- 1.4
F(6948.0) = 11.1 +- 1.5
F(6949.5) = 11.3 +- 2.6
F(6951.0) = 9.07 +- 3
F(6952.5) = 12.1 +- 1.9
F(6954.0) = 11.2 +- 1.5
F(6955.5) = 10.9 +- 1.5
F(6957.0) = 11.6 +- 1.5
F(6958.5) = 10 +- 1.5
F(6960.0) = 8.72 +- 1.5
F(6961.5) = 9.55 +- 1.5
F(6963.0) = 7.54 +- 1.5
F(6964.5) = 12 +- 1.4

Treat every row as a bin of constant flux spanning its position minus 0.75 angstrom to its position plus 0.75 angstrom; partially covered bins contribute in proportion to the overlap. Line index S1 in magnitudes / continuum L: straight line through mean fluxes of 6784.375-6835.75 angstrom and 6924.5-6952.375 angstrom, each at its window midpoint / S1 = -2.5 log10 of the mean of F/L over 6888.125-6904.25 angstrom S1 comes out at 0.24 mag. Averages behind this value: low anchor 11.3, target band 8.72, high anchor 10.7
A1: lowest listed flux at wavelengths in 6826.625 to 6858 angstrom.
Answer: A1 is 7.83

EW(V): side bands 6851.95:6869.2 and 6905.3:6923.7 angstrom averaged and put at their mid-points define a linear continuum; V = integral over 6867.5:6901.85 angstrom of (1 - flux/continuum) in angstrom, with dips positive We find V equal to 1.8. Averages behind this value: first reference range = 10.9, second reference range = 10.8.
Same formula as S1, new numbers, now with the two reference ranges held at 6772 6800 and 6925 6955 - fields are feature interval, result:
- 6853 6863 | 0.039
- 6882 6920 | 0.102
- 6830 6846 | 0.038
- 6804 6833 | 0.017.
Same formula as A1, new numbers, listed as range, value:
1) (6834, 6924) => 5.19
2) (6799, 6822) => 8.55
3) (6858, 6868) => 8.82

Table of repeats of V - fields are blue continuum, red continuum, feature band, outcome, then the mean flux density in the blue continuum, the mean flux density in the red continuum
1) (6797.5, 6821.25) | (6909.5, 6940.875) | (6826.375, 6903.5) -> 3.5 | 11.5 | 10.9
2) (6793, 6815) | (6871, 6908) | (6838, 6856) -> -0.6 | 11.5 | 10.3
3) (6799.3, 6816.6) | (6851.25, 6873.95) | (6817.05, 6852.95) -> 1.0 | 11.5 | 11.1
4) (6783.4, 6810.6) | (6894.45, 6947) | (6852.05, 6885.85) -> -1.2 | 11.5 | 10.5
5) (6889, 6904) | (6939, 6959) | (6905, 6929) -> -3.3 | 8.63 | 10.6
